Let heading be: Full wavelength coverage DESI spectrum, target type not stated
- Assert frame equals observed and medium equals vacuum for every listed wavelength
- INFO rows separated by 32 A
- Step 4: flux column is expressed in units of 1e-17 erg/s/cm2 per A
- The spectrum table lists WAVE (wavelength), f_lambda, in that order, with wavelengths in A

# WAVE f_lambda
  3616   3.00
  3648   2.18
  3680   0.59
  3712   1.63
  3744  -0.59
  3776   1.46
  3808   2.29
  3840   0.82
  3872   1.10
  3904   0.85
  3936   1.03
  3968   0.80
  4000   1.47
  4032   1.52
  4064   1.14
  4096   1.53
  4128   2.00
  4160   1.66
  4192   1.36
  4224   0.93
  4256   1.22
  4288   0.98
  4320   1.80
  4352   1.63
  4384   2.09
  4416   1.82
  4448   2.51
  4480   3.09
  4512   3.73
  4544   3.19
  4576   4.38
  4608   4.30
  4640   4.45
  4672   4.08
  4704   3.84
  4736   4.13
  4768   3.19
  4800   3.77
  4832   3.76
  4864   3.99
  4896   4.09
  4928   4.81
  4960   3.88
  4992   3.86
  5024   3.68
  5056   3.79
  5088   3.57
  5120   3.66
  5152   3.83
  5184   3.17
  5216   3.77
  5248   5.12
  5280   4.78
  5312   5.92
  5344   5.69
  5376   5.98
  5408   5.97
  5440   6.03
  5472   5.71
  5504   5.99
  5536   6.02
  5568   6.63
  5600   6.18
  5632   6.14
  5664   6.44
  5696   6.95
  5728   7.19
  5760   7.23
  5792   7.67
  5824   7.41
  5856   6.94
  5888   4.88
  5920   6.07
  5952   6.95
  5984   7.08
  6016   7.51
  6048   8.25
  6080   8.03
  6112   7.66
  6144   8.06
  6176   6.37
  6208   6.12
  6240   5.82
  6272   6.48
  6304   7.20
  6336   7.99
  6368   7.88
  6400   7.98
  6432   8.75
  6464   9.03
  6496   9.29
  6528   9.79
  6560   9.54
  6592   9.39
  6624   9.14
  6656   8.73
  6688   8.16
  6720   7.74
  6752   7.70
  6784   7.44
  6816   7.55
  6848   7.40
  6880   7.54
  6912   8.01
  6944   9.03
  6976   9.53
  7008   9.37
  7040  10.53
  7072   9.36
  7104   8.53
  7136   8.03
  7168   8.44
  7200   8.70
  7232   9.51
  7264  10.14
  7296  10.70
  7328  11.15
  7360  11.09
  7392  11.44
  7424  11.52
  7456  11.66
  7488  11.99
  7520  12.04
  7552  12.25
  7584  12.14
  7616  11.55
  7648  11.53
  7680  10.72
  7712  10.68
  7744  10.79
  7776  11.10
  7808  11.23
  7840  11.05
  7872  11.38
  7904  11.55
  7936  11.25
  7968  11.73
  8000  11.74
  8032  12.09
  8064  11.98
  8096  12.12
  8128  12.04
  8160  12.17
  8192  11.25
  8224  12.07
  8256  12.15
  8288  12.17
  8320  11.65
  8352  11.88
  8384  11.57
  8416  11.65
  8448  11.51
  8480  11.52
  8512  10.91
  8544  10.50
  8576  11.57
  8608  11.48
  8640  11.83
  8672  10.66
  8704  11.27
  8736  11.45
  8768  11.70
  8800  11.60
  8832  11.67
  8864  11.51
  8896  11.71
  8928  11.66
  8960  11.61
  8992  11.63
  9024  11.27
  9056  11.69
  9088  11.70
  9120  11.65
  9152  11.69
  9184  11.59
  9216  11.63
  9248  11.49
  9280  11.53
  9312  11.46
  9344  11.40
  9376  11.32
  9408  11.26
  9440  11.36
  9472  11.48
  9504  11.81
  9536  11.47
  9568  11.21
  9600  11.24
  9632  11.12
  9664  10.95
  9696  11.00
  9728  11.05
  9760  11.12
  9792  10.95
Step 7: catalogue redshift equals 0.00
